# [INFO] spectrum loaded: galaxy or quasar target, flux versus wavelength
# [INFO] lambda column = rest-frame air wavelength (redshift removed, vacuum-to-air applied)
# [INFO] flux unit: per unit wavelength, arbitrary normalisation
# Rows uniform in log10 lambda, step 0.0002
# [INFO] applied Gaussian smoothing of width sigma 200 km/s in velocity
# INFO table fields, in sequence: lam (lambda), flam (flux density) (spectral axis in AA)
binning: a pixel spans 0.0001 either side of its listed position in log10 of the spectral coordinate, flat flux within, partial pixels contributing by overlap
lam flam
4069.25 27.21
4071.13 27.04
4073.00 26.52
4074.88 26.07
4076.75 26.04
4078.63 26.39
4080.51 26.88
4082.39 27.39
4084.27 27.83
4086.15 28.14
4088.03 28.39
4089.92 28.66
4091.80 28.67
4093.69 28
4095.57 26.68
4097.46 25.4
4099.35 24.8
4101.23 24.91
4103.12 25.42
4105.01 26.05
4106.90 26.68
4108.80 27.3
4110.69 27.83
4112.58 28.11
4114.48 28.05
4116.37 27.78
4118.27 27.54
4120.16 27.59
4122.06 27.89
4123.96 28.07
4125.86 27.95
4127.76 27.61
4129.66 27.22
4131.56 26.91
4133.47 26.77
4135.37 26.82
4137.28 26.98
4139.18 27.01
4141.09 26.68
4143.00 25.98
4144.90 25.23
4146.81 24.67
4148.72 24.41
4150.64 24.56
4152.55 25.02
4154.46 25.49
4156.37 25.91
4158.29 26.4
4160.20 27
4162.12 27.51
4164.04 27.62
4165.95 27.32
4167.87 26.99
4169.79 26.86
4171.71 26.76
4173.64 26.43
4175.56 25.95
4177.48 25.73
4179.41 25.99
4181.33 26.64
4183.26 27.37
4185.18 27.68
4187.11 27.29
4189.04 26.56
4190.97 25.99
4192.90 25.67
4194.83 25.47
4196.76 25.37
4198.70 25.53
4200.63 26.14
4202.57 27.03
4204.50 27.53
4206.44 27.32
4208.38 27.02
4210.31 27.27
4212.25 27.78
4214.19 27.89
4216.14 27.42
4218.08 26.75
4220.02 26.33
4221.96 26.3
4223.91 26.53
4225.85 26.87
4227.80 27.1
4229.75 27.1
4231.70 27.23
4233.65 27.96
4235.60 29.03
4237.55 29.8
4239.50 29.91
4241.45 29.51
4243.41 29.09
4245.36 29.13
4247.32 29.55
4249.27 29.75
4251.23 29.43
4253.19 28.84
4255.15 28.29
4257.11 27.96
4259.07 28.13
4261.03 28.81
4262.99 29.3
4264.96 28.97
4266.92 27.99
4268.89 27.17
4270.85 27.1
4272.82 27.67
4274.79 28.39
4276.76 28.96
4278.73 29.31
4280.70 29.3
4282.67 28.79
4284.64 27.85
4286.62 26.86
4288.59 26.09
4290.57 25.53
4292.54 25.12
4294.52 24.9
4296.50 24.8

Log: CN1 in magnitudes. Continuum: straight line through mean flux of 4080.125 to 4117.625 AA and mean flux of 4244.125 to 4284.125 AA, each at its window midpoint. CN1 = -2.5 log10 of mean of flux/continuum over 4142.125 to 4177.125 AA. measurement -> 0.06 mag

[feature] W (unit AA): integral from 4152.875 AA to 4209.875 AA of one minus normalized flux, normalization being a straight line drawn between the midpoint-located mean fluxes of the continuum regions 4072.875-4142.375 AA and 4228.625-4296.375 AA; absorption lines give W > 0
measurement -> 2.2 AA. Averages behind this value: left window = 27.1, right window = 28.2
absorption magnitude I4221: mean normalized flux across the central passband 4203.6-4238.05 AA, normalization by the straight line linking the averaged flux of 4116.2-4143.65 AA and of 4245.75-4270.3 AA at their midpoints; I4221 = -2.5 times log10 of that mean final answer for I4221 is 0.03 mag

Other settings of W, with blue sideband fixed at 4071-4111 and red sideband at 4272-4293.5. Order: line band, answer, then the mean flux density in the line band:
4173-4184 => 0.4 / 26.3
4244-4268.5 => -1.1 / 28.8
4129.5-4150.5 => 0.7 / 26.1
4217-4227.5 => 0.3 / 26.6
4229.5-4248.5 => -1.0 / 28.9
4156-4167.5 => 0.1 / 27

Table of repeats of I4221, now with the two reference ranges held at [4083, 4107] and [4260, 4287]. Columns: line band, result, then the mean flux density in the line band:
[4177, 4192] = 0.038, 26.7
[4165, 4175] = 0.028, 26.8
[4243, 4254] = -0.044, 29.3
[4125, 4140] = 0.002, 27.2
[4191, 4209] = 0.058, 26.3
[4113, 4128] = -0.028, 27.8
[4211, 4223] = 0.033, 27.1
